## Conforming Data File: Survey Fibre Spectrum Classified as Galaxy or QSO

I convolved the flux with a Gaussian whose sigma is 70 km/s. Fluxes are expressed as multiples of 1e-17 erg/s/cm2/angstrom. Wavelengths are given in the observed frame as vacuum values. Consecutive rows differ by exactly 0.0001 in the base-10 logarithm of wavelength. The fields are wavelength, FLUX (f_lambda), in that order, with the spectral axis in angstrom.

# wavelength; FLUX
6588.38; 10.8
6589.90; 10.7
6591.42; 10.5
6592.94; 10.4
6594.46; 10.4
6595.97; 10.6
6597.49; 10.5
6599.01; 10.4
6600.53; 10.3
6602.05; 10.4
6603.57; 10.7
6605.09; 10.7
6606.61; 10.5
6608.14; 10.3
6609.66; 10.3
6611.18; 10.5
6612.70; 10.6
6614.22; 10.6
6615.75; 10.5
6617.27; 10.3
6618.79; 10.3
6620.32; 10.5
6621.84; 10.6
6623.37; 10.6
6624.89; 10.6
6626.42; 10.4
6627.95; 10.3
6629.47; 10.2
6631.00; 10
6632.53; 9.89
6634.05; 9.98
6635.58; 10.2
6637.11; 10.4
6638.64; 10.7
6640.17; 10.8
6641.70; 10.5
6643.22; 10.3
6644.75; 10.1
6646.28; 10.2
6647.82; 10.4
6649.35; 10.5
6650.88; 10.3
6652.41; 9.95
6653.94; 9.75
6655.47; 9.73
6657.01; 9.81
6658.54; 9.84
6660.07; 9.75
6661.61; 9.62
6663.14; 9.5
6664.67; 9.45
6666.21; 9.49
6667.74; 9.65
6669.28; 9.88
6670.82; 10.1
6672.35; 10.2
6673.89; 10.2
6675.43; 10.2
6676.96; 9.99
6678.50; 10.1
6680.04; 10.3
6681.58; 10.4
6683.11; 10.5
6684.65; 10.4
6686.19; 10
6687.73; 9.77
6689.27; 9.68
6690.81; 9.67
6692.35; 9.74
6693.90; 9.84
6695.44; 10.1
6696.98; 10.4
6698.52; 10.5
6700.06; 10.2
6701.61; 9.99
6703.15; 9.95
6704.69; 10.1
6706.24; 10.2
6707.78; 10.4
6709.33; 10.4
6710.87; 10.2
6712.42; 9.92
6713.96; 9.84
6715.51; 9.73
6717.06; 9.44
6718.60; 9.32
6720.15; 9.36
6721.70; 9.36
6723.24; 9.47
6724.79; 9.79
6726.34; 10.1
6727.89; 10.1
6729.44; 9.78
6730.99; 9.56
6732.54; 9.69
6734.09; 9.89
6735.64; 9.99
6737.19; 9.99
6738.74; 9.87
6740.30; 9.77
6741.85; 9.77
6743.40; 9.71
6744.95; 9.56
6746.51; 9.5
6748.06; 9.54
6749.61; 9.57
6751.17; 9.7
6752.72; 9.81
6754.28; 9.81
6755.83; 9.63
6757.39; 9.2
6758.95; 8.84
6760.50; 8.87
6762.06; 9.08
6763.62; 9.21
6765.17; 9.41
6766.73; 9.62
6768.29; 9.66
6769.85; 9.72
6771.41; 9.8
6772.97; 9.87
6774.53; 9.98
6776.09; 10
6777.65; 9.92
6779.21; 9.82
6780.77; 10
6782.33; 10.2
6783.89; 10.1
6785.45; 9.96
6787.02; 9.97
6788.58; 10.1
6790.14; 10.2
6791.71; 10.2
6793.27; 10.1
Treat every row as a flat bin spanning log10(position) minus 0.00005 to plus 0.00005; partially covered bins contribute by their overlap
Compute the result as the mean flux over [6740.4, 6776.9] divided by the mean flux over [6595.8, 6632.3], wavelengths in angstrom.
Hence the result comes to 0.92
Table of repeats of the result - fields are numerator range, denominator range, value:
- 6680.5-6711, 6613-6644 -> 0.97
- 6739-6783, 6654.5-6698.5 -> 0.97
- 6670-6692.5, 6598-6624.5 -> 0.96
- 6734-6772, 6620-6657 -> 0.93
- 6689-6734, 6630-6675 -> 0.99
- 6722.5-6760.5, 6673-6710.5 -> 0.96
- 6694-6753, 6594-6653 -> 0.95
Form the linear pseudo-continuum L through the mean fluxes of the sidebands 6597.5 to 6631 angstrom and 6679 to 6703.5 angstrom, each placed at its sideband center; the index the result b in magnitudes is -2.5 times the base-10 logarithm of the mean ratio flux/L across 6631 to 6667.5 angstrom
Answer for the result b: 0.03 mag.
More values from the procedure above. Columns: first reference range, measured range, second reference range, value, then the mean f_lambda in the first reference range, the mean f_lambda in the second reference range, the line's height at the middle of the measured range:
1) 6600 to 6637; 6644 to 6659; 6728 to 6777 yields 0.02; 10.4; 9.63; 10.2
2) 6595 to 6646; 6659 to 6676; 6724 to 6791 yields 0.04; 10.4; 9.74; 10.2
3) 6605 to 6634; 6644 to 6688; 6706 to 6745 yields 0.01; 10.4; 9.82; 10.1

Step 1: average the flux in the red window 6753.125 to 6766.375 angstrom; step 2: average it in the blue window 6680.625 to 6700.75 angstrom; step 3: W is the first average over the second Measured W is 0.9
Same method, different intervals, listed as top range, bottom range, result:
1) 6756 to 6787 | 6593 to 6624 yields 0.92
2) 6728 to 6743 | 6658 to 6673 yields 1.01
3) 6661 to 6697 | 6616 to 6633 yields 0.96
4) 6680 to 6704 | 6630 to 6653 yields 0.98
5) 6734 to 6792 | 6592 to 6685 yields 0.95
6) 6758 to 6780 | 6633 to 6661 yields 0.94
